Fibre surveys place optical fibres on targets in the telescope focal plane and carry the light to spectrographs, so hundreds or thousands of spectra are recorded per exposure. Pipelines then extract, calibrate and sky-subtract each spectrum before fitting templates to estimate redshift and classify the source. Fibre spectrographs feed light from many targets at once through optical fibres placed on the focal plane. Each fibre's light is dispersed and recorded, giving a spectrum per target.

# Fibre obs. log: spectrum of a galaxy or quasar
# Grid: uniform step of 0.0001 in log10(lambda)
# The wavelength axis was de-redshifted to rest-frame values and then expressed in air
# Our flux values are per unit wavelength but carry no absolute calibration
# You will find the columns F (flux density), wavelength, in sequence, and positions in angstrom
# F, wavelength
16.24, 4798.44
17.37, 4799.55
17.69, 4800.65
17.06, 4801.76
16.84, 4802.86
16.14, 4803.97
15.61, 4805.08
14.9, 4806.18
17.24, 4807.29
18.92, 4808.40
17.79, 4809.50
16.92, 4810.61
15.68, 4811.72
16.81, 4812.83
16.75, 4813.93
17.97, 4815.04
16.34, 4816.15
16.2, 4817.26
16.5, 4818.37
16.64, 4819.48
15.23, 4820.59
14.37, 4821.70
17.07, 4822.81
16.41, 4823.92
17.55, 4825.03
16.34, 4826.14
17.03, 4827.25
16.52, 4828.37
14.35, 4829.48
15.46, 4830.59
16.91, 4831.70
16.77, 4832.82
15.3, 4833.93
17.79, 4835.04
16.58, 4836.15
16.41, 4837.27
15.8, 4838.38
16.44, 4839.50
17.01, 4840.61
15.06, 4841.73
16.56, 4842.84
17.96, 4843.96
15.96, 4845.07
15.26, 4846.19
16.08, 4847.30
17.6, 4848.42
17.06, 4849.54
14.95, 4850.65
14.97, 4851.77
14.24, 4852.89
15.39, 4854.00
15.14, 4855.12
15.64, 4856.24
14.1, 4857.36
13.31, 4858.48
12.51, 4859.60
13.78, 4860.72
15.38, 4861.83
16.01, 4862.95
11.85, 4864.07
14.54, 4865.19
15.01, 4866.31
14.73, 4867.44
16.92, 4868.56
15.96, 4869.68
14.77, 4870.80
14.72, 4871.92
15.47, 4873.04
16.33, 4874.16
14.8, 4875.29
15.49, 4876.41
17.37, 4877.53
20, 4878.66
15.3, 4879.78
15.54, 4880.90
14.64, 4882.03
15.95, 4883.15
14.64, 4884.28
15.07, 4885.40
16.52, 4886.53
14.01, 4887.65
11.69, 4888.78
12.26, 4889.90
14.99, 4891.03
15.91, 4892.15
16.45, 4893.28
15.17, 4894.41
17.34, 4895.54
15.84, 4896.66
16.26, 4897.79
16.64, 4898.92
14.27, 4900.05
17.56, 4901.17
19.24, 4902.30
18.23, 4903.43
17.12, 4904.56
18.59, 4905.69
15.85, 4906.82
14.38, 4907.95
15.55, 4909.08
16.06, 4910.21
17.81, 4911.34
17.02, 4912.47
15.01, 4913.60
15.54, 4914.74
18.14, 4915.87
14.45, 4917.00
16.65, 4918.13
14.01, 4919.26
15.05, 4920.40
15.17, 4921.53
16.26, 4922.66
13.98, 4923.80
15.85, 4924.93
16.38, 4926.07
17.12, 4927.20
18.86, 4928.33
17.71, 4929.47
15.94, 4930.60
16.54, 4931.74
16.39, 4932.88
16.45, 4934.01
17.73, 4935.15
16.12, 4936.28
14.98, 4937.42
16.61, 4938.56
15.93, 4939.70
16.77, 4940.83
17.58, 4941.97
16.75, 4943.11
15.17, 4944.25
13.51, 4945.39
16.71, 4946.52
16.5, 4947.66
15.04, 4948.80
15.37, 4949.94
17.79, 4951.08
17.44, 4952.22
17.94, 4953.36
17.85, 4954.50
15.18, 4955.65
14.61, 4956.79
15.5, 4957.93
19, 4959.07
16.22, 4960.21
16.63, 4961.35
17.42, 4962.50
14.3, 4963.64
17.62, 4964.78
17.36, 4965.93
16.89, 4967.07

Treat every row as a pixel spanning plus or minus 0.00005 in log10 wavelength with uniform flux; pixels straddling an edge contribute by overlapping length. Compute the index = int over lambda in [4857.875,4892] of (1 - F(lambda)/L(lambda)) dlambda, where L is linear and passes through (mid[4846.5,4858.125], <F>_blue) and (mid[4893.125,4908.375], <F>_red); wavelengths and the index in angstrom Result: 2.2 angstrom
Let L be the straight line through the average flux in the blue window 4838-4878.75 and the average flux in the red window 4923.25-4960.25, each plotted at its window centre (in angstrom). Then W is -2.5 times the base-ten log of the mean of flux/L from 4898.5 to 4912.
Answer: -0.05 mag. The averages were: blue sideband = 15.5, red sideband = 16.4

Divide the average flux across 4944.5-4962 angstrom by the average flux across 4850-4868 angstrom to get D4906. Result 1.1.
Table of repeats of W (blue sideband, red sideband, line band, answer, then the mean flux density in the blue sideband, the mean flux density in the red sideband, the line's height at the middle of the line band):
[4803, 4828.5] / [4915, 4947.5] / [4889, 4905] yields 0.010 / 16.6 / 16.2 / 16.3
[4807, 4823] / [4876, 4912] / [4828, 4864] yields 0.052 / 16.7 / 16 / 16.4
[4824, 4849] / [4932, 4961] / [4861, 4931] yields 0.038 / 16.4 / 16.4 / 16.4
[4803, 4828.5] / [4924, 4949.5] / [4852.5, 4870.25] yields 0.127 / 16.6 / 16.4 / 16.5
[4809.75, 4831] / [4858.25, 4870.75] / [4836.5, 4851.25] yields -0.062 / 16.3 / 14.6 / 15.4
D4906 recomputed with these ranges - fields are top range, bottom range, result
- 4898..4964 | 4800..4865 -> 1.02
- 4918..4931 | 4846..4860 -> 1.06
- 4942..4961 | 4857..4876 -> 1.11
